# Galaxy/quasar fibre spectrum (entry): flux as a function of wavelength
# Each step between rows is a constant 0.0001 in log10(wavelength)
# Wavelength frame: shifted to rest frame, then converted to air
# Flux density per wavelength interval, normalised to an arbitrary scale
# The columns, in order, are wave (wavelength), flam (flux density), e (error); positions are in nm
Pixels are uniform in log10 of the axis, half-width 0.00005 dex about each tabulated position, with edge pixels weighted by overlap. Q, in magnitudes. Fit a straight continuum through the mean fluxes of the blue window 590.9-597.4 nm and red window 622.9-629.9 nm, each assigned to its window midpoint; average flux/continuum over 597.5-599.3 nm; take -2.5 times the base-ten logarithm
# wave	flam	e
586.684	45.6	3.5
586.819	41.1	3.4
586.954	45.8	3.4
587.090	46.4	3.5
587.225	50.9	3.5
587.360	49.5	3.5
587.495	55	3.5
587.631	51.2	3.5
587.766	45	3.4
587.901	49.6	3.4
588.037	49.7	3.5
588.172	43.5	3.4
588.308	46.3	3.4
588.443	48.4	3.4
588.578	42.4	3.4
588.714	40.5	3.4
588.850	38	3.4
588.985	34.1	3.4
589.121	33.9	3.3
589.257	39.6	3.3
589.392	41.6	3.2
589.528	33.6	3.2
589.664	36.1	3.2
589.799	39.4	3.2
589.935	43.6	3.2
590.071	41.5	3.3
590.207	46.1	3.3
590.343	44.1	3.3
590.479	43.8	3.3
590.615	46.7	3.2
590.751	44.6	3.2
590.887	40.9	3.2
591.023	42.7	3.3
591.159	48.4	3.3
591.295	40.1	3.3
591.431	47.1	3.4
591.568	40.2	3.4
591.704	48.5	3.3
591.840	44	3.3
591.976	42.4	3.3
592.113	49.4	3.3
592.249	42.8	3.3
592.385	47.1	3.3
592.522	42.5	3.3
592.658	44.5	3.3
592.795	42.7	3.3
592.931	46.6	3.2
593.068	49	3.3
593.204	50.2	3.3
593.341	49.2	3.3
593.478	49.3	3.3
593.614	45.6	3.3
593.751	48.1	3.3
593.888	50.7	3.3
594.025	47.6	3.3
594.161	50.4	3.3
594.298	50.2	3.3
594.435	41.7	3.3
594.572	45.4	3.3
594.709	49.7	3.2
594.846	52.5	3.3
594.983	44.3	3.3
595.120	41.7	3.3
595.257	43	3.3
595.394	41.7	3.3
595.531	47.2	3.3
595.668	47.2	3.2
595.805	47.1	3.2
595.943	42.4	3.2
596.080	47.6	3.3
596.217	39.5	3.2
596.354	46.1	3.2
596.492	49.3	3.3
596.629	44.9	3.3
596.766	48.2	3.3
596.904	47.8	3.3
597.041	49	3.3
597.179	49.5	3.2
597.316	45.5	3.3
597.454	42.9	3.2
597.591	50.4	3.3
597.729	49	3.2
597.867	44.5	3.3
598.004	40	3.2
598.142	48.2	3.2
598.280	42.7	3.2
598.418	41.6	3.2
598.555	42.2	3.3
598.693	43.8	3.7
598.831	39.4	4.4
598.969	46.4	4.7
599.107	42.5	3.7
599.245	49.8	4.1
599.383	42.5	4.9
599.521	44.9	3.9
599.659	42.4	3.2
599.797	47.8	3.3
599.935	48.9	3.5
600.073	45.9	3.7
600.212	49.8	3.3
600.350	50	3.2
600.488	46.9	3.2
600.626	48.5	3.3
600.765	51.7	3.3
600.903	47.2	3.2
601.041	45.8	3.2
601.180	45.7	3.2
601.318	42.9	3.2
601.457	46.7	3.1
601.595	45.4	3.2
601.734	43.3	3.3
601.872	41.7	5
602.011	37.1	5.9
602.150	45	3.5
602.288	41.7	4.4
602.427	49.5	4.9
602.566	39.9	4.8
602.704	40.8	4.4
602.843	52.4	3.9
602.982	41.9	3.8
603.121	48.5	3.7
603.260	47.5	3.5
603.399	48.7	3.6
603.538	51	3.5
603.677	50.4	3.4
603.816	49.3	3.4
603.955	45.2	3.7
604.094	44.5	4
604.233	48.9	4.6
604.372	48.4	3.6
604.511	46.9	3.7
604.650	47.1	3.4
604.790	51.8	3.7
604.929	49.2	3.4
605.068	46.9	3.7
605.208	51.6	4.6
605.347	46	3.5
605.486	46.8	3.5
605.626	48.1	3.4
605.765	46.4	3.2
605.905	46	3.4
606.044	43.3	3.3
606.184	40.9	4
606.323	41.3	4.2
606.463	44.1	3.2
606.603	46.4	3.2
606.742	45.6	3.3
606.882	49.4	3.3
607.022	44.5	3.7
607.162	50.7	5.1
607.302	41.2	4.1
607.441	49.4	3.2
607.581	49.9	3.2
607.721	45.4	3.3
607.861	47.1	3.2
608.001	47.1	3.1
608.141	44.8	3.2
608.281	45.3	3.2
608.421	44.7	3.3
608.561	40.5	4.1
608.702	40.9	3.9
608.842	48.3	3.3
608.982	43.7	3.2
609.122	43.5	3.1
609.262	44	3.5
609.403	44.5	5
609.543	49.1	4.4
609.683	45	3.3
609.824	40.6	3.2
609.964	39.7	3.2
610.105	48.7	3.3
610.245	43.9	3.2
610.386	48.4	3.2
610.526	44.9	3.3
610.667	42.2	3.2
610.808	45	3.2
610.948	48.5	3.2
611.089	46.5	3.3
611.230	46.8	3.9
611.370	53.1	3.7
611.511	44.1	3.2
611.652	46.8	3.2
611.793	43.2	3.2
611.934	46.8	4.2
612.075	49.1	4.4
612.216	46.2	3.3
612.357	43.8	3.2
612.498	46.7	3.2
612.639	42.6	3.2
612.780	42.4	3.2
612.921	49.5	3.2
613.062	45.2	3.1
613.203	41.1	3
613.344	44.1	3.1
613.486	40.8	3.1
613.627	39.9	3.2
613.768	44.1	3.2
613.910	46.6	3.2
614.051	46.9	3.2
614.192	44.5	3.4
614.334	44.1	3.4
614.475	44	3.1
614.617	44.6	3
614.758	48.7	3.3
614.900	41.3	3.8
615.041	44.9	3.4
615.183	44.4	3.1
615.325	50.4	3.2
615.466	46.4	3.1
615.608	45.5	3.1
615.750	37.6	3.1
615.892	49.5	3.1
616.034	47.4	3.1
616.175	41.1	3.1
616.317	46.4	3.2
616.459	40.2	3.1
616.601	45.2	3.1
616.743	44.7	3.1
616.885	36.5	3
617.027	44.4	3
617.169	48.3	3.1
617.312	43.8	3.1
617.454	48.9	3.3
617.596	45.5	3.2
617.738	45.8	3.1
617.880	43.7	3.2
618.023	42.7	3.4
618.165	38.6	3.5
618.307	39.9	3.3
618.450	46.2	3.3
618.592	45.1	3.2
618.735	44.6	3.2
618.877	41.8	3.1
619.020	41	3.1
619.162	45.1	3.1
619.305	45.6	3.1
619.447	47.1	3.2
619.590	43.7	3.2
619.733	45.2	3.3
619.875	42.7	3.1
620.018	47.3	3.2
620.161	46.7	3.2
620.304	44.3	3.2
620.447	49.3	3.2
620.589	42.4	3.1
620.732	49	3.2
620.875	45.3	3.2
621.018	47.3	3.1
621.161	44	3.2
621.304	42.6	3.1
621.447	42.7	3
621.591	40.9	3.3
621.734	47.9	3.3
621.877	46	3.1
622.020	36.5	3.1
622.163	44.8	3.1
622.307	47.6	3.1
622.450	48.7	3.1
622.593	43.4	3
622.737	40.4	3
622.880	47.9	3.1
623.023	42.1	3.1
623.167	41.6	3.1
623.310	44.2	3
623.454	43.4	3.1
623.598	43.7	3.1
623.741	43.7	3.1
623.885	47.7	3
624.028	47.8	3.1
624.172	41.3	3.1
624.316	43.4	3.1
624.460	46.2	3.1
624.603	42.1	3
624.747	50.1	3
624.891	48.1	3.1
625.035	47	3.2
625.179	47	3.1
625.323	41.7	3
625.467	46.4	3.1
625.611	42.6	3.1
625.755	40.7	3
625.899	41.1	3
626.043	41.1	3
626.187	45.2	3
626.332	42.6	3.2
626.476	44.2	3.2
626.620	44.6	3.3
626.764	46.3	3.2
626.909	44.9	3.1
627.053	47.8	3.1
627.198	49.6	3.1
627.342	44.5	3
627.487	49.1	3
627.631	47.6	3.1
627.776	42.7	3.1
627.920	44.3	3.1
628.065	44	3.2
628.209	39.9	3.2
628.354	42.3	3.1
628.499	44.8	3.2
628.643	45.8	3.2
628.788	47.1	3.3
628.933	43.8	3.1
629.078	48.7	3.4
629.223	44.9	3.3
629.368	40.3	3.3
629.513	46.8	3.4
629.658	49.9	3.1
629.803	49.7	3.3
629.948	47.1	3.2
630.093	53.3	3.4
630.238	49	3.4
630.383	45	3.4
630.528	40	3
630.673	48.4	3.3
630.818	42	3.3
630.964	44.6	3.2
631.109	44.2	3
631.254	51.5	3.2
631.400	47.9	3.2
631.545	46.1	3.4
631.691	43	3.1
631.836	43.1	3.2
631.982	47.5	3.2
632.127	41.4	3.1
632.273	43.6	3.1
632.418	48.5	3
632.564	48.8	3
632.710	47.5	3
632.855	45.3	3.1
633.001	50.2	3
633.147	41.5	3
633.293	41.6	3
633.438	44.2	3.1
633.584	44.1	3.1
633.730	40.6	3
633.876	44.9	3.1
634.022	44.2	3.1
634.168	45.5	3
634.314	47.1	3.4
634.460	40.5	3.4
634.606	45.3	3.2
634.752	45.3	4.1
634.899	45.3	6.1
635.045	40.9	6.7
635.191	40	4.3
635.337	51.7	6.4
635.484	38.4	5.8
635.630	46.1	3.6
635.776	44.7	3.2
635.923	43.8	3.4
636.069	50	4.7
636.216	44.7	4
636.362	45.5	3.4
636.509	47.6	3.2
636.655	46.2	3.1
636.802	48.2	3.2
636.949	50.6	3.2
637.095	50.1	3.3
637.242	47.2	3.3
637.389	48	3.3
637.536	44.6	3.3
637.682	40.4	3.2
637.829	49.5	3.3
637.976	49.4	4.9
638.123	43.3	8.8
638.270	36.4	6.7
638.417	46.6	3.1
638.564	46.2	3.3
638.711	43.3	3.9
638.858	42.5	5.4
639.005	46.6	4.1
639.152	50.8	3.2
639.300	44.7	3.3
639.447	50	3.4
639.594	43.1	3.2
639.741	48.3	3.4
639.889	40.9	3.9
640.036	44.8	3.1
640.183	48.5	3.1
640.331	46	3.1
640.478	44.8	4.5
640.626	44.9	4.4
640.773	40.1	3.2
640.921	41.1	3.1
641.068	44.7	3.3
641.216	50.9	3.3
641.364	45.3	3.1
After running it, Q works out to 0.03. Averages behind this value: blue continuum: 46.1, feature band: 44.6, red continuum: 44.9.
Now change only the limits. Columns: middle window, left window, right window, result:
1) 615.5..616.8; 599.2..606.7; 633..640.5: 0.04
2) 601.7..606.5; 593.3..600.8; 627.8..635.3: 0.00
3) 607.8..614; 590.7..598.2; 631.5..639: 0.02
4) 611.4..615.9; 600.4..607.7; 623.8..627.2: 0.02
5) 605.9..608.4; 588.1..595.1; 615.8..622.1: -0.03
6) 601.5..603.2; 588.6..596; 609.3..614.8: 0.02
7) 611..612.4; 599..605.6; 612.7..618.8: -0.04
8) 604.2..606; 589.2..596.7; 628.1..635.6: -0.07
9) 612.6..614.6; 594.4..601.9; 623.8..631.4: 0.04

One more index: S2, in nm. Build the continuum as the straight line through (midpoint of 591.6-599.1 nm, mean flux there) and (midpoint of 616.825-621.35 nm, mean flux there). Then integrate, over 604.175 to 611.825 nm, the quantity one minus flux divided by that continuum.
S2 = -0.13 nm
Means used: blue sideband 45.9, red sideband 44.5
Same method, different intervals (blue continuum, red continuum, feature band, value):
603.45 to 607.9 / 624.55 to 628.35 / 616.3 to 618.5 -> 0.10 nm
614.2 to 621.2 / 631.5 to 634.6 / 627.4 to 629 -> 0.00 nm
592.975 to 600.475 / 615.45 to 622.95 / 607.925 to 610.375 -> 0.04 nm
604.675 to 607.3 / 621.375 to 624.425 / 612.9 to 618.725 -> 0.10 nm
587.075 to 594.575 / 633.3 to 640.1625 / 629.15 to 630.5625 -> -0.05 nm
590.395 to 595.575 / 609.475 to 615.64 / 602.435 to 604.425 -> -0.07 nm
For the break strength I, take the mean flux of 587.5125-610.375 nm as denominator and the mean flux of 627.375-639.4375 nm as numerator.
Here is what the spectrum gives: 1.00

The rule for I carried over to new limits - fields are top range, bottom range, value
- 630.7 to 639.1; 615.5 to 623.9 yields 1.02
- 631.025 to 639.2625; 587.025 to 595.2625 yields 1.01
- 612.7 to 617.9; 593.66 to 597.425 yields 0.96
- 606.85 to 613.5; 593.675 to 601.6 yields 0.98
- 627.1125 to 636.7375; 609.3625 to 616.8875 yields 1.01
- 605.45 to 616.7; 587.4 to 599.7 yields 1.00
